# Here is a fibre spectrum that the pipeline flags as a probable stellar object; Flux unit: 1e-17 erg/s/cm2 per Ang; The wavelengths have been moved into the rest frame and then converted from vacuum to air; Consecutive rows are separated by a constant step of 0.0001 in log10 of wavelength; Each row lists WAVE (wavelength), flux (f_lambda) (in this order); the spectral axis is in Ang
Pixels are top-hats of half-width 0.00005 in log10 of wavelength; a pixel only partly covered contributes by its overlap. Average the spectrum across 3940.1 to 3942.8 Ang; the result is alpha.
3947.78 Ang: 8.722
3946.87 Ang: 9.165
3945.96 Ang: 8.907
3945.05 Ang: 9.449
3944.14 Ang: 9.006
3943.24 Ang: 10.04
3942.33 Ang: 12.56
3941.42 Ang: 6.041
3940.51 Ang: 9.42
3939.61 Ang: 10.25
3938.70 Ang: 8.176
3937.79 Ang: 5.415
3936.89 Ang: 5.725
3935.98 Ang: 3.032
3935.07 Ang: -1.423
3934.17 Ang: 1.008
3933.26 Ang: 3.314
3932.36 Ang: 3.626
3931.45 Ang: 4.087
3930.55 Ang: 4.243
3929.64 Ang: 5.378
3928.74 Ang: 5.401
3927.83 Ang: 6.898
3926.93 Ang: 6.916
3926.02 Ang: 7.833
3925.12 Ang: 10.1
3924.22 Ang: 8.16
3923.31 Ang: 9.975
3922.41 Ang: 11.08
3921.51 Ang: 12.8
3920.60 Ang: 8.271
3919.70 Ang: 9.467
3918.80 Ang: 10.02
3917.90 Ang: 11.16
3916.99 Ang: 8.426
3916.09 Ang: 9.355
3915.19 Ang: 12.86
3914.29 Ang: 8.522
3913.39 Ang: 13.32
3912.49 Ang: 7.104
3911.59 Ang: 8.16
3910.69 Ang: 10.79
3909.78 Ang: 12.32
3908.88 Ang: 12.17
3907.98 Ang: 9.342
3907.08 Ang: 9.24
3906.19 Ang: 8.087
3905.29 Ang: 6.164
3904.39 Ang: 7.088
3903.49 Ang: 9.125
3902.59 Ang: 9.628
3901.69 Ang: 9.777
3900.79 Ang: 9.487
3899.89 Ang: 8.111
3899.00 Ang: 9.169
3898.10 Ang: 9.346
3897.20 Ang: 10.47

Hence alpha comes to 9.32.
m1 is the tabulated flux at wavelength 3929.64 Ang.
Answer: 5.378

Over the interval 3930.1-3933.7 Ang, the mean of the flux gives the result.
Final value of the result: 3.83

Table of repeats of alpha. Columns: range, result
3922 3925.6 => 9.81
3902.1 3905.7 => 8.03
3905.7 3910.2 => 10.2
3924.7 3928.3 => 7.9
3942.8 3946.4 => 9.36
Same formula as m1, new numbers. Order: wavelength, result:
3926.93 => 6.916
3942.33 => 12.56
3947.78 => 8.722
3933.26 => 3.314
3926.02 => 7.833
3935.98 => 3.032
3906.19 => 8.087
